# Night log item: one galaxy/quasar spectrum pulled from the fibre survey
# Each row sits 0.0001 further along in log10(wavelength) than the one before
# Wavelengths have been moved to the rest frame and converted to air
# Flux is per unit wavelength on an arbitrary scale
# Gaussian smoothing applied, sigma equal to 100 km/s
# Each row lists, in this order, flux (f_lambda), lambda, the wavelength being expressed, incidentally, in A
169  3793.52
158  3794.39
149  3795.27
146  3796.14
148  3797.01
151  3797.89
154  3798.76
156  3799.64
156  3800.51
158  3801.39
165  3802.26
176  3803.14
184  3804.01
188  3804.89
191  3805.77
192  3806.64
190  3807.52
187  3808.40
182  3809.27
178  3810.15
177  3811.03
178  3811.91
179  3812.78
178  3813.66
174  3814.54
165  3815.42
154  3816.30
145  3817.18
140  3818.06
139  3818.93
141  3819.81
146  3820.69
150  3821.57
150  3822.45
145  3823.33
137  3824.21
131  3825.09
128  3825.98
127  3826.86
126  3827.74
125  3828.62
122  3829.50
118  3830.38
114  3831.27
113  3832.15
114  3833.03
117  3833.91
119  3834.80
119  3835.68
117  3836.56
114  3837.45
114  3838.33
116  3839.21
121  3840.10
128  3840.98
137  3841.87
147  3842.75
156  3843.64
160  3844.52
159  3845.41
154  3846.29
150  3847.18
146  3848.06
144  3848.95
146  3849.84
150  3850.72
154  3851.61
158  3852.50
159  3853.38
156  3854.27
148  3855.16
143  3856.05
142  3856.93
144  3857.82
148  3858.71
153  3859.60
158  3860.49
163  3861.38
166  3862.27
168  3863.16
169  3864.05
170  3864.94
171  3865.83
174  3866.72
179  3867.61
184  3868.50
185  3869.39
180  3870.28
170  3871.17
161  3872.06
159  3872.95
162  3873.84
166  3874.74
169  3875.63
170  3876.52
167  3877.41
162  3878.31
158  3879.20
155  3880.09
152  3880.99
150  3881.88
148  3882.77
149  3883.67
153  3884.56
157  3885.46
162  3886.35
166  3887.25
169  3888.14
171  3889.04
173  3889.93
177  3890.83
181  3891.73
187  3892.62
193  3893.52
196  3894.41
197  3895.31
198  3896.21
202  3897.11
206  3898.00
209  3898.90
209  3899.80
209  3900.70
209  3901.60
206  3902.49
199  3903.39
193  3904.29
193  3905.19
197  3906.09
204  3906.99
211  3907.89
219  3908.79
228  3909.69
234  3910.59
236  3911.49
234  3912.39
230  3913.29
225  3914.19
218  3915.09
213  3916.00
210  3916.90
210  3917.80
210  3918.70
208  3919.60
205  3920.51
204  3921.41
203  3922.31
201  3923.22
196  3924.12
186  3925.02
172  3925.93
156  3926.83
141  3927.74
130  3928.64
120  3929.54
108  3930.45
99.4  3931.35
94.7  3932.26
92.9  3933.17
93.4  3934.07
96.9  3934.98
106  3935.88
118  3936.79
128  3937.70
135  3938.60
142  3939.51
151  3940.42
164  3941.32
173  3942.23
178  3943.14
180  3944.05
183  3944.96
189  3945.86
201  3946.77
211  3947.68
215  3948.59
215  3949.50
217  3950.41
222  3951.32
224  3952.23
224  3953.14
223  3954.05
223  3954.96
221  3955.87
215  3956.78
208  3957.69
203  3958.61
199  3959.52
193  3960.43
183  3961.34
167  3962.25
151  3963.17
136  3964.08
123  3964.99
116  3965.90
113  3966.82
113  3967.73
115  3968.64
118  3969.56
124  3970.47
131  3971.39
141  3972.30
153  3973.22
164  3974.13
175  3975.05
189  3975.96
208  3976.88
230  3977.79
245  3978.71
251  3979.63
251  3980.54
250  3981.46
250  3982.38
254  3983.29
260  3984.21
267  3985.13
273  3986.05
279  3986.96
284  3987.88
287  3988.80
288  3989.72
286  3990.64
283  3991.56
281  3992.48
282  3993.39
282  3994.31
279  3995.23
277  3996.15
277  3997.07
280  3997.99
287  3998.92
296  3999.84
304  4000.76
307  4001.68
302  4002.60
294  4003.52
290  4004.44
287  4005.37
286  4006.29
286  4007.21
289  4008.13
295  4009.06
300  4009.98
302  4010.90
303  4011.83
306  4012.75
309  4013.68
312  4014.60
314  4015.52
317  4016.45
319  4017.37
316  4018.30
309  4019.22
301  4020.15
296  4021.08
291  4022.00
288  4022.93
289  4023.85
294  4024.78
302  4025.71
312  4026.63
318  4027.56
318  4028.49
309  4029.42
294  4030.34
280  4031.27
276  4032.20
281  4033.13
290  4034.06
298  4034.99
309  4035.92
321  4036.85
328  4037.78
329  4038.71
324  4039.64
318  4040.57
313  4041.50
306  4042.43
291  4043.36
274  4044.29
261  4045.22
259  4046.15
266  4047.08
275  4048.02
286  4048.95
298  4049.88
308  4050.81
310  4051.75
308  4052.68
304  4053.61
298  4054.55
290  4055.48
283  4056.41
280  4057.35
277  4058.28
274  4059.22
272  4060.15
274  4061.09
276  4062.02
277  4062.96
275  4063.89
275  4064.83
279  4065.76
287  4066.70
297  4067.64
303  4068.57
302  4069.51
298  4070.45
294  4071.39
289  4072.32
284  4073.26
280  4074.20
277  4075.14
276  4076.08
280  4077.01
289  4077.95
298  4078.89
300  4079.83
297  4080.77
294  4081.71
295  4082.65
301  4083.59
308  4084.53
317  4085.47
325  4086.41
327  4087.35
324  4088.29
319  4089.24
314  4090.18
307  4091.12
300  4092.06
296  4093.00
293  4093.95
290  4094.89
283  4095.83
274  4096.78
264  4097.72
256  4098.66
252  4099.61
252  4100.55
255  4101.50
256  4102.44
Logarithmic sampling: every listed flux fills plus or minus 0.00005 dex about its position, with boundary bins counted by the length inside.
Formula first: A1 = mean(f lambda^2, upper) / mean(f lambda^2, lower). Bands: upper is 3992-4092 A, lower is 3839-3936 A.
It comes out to 1.9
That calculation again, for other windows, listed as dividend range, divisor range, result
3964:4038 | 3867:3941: 1.58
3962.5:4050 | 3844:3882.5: 1.78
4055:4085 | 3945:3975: 1.72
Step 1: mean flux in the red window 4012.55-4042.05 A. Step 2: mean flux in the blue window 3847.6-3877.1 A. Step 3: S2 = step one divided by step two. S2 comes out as 1.90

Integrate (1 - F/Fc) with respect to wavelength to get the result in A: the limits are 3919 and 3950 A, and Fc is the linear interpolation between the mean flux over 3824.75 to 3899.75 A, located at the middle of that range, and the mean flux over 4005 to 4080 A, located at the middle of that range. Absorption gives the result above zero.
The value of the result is 7.6 A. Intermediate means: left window 155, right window 295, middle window 159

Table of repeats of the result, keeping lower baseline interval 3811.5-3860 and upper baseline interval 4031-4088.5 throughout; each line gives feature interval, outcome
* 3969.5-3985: 2.3 A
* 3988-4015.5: -4.1 A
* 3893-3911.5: -2.0 A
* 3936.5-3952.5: 2.6 A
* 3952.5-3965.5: 1.9 A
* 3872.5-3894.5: 1.0 A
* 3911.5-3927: -0.7 A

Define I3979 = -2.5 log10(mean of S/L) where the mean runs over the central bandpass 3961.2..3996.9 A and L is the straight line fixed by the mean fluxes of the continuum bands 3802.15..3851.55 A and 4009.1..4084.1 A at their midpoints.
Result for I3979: 0.18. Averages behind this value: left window 147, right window 295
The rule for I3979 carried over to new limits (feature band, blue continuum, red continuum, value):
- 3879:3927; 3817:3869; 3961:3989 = -0.168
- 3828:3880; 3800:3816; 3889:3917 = 0.273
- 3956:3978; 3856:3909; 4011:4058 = 0.450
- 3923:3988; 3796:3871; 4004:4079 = 0.309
